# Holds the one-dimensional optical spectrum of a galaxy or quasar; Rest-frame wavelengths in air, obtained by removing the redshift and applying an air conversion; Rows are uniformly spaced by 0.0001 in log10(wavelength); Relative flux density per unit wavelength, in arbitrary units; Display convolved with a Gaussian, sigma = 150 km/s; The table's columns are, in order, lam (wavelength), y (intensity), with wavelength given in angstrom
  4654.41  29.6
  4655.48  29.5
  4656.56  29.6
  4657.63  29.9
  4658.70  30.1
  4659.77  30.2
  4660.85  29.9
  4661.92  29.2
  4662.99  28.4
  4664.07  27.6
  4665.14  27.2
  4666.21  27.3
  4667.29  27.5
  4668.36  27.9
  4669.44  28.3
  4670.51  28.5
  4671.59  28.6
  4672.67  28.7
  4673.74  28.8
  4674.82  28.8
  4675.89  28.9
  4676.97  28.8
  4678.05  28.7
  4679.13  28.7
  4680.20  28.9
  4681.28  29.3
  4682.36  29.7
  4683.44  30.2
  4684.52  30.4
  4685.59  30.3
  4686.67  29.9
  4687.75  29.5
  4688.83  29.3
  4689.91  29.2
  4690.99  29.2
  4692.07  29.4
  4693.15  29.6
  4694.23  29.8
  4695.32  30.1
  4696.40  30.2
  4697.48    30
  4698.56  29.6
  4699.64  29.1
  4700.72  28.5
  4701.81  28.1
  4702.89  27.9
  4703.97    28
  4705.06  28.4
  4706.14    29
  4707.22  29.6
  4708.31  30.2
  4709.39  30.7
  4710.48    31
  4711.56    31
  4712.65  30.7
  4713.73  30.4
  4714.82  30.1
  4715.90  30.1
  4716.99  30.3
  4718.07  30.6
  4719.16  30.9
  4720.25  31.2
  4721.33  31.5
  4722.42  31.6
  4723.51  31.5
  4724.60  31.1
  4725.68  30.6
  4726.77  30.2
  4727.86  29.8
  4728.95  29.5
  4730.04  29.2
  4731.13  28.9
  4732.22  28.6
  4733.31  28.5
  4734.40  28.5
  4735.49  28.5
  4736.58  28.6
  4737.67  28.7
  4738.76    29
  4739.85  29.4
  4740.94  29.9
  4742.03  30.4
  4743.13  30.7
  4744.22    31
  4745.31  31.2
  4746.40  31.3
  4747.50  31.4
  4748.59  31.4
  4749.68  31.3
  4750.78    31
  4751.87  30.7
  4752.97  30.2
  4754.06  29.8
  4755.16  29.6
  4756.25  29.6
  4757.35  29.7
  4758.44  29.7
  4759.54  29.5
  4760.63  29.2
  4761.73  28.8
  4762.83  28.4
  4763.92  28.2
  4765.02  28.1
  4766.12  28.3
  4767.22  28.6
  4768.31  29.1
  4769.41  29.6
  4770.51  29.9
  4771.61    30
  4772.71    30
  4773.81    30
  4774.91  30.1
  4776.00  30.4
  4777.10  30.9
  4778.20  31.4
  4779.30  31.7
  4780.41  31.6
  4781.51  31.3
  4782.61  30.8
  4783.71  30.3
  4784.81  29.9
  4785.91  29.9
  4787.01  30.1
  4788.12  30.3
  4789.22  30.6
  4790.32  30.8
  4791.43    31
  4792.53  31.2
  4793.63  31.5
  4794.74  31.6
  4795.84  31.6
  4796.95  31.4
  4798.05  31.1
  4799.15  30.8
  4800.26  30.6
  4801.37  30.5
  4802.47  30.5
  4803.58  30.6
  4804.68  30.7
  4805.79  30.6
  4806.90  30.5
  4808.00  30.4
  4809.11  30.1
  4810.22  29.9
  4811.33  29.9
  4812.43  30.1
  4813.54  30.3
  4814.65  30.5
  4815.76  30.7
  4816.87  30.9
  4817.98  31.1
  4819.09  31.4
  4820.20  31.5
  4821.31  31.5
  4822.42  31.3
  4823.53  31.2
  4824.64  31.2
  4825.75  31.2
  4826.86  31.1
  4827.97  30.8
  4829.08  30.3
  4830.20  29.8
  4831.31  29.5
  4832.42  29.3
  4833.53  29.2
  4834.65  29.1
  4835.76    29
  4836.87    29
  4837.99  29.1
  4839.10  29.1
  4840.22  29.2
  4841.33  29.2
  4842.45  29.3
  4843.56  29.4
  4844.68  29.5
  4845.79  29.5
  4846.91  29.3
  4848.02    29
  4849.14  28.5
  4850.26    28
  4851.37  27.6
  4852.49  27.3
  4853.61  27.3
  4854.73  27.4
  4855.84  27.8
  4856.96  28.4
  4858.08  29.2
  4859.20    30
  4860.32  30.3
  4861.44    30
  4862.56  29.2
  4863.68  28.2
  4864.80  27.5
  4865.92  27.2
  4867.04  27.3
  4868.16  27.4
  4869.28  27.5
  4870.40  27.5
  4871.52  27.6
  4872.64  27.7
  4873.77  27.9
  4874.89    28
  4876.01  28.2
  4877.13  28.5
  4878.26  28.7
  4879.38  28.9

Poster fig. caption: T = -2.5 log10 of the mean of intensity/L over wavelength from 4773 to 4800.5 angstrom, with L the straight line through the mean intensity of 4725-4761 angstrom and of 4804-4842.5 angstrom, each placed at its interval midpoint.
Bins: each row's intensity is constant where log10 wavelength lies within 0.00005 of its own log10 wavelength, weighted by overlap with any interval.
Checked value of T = -0.03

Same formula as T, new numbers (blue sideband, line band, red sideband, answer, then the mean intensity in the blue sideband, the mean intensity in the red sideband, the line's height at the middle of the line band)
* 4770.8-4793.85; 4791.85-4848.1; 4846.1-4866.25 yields -0.03 mag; 30.6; 28.5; 29.5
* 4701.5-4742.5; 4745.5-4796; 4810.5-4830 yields 0.00 mag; 29.8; 30.8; 30.3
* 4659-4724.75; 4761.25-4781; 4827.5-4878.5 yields -0.02 mag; 29.5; 28.7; 29.1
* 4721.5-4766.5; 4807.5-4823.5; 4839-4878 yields -0.06 mag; 29.8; 28.4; 28.9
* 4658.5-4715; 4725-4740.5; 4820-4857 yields 0.00 mag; 29.2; 29.4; 29.3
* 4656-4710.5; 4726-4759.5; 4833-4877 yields -0.04 mag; 29.1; 28.5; 28.9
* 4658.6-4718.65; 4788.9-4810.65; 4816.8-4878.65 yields -0.06 mag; 29.3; 29.1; 29.2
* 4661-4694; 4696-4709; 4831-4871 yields -0.01 mag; 28.9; 28.6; 28.9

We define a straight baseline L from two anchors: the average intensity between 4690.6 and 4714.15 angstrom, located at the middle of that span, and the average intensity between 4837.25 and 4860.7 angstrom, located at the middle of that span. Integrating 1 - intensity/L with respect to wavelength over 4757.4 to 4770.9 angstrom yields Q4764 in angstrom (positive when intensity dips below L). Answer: 0.12 angstrom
